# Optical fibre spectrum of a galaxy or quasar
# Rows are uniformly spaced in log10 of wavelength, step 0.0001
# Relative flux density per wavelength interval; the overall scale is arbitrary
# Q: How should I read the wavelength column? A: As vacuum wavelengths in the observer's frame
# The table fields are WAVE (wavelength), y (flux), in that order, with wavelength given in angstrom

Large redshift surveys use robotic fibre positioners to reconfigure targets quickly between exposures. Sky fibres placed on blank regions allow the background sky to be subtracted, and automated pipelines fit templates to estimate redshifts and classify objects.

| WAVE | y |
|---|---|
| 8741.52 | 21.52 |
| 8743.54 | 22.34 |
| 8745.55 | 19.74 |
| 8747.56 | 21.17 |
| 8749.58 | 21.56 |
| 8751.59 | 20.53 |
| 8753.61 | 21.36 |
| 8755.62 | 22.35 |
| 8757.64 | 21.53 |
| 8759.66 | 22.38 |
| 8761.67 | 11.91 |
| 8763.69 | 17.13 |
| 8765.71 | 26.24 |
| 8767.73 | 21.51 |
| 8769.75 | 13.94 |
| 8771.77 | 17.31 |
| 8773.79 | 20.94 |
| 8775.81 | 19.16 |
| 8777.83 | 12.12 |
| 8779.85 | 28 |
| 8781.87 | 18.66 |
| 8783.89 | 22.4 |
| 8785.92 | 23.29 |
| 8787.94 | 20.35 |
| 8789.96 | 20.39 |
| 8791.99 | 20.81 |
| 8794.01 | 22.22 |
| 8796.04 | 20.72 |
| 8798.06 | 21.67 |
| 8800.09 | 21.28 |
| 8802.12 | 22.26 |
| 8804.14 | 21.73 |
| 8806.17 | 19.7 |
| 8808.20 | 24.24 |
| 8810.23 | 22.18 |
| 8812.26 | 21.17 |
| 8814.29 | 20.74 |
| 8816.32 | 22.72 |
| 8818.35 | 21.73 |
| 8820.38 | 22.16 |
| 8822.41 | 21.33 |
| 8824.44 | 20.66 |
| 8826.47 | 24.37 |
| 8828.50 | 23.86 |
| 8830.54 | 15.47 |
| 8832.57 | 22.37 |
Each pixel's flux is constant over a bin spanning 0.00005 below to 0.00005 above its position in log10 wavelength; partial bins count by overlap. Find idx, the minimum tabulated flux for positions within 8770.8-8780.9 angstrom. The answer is 12.12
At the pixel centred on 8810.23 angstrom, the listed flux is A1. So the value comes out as 22.18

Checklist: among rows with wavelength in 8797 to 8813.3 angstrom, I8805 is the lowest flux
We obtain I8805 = 19.7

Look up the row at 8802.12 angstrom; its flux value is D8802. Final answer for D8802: 22.26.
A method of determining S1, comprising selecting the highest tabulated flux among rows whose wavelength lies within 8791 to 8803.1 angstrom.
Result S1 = 22.26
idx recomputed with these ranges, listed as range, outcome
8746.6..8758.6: 20.53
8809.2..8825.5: 20.66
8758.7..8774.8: 11.91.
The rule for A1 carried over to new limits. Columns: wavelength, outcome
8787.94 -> 20.35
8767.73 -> 21.51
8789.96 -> 20.39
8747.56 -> 21.17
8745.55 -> 19.74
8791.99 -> 20.81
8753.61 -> 21.36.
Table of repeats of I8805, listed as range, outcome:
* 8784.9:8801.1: 20.35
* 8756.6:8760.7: 21.53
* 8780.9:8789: 18.66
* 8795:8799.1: 20.72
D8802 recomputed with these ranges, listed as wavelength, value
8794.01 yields 22.22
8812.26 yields 21.17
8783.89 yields 22.4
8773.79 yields 20.94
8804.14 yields 21.73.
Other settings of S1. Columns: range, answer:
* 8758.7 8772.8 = 26.24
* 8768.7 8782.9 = 28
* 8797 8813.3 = 24.24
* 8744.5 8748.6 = 21.17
